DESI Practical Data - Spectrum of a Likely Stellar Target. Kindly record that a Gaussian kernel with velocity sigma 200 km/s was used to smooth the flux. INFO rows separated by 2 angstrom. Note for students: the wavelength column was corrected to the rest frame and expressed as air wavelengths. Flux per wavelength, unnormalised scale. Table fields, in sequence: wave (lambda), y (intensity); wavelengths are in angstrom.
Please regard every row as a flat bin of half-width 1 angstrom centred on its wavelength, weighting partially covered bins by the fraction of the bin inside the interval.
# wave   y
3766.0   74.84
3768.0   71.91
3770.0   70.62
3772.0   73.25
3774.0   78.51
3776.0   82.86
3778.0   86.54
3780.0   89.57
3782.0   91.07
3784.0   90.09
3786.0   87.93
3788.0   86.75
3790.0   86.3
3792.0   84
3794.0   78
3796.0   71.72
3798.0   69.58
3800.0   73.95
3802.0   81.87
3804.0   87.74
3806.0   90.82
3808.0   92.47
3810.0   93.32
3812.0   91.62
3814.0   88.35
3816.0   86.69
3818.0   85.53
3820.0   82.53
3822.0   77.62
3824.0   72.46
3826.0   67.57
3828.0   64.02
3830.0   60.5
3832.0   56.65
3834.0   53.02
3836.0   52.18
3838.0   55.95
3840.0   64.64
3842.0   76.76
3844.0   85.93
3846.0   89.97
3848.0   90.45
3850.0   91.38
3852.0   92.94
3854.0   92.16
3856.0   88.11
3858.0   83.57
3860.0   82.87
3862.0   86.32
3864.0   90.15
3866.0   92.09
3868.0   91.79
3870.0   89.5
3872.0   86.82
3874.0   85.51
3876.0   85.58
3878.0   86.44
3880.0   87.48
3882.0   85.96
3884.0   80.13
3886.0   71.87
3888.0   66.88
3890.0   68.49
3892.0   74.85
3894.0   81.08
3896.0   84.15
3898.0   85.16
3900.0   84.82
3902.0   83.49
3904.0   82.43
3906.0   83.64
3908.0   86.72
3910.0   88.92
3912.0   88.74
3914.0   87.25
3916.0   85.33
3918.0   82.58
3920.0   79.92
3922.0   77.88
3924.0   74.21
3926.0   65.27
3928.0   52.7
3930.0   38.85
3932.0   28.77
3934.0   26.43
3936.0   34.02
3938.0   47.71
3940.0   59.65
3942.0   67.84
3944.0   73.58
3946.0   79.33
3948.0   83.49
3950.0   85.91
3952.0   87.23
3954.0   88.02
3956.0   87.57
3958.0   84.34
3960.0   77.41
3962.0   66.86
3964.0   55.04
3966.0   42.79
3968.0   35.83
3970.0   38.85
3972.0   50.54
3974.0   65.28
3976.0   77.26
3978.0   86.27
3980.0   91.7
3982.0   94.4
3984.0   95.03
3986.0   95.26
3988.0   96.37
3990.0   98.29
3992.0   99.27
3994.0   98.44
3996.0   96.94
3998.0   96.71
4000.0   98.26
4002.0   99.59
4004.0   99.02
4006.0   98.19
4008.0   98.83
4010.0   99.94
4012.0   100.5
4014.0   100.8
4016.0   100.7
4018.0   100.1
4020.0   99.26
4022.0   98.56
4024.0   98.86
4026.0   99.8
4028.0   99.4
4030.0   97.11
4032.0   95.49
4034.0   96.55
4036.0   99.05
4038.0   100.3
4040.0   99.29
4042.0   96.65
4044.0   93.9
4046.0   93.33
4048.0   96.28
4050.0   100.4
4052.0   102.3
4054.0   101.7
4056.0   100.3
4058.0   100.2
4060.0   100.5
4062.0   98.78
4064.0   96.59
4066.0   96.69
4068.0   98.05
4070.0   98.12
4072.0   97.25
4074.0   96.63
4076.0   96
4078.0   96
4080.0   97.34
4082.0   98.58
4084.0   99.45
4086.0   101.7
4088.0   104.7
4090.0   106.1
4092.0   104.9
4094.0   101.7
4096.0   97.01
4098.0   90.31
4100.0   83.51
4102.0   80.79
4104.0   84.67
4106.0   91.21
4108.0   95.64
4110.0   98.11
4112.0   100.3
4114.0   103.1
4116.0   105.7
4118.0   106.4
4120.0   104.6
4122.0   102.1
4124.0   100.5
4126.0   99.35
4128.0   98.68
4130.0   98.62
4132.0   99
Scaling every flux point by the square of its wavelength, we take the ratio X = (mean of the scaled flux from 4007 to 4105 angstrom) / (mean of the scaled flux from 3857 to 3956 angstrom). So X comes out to 1.38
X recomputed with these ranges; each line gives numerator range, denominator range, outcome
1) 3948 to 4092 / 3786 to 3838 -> 1.33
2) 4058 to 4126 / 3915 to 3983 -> 1.57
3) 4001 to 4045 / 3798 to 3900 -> 1.34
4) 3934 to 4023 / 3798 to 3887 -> 1.08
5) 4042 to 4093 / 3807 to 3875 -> 1.38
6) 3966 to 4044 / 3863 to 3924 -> 1.16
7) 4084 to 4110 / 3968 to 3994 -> 1.24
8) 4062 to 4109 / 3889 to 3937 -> 1.46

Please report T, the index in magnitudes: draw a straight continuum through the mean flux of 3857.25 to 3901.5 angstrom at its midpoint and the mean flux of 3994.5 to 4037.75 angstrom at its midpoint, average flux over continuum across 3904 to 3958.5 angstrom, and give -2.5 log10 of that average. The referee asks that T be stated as 0.240 mag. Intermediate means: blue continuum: 83.3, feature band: 71.4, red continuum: 98.8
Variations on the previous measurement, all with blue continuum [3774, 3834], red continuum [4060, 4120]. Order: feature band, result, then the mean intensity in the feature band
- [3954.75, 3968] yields 0.32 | 66.9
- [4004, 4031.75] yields -0.07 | 99.3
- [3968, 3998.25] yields 0.10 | 83.5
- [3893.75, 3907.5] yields 0.03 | 83.8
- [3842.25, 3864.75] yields -0.06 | 88.1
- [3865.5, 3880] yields -0.04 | 88.1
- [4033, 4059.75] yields -0.04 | 98.5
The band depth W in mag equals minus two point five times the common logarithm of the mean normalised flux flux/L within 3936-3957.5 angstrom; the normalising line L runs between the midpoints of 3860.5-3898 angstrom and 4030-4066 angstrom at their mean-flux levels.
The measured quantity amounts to 0.20 mag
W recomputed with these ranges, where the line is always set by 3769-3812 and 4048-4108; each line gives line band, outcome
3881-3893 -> 0.178 mag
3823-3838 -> 0.371 mag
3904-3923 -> 0.061 mag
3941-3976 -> 0.304 mag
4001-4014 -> -0.063 mag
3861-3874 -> -0.025 mag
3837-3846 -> 0.177 mag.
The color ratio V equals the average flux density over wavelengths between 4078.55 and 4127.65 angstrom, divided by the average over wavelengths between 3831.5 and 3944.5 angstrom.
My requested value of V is 1.30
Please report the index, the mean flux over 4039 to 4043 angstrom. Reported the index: 98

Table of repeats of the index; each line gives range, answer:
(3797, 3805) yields 78.3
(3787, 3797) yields 81.4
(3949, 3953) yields 86.6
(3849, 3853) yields 92.2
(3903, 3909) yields 84.3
